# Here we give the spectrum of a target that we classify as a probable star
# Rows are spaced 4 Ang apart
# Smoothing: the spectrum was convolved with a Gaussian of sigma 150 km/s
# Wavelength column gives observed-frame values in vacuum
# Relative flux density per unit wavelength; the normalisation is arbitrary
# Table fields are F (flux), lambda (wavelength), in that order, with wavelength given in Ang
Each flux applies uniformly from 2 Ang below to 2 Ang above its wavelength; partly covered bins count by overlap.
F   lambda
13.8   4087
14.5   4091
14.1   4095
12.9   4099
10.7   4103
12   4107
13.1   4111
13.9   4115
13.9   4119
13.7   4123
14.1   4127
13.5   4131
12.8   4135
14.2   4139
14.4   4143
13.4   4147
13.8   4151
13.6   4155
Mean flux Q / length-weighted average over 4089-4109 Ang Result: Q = 12.8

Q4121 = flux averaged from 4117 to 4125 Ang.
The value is 13.8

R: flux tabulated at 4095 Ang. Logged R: 14.1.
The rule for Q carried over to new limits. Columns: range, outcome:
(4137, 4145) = 14.3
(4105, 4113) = 12.6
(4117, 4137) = 13.6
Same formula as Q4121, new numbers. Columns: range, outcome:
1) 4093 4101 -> 13.5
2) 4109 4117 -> 13.5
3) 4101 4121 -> 12.7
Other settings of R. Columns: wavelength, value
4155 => 13.6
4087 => 13.8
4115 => 13.9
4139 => 14.2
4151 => 13.8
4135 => 12.8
